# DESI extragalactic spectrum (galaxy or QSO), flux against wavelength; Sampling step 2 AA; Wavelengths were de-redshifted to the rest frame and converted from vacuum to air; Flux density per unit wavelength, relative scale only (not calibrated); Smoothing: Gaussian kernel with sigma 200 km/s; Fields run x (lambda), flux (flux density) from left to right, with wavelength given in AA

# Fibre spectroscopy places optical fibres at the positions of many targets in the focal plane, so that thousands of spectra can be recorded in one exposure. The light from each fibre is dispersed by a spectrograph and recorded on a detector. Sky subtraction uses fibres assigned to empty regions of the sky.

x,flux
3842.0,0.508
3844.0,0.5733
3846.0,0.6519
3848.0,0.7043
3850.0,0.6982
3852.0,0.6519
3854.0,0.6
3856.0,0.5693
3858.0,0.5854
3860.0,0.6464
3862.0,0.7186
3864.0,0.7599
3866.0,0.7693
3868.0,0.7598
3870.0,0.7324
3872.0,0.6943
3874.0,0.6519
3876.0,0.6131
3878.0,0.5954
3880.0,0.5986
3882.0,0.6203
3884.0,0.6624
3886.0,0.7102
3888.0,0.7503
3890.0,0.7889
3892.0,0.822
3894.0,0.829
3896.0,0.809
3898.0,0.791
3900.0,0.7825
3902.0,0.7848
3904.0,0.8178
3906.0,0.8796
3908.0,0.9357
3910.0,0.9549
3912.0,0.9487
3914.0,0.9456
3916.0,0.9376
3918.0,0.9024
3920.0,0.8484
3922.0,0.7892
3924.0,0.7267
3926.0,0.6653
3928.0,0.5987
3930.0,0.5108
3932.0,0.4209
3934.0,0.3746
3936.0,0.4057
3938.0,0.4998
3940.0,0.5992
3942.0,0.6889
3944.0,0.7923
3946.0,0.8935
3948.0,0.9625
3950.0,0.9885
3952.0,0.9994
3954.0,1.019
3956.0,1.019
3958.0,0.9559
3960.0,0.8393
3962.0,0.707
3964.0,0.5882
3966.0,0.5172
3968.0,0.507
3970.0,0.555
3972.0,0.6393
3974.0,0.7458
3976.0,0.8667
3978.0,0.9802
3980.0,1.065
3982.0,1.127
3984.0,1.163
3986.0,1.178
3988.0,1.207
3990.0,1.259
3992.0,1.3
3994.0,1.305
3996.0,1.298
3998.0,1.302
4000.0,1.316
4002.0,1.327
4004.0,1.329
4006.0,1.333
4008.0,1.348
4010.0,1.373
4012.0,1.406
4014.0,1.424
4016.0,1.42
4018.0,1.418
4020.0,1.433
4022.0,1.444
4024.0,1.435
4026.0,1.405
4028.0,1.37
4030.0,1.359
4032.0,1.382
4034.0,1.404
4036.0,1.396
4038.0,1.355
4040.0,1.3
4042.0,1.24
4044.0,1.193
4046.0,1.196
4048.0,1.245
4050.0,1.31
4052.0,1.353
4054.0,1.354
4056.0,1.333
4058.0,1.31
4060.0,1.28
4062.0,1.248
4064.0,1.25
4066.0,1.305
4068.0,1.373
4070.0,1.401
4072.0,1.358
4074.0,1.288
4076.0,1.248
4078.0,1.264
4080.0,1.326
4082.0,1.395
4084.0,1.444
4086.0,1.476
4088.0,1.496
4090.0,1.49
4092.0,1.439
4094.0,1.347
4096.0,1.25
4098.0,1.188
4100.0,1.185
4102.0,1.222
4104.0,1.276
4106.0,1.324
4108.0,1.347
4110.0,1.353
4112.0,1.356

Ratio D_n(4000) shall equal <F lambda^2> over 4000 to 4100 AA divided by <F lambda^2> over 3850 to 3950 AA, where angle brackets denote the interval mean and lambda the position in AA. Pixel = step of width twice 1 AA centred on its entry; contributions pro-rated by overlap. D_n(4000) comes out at 2.00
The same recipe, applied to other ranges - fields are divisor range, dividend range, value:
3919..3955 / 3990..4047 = 1.98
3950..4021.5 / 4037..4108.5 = 1.25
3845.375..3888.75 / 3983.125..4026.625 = 2.14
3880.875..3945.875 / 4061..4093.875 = 2.00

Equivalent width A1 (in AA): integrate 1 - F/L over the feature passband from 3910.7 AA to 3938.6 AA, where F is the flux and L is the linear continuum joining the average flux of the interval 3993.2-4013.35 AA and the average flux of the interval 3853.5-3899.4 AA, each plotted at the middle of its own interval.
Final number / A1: 7.2 AA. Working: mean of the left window 0.701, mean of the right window 1.34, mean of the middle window 0.689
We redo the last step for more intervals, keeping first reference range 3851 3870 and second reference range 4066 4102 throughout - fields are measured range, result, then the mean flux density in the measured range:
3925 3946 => 7.7 AA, 0.572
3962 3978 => 5.5 AA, 0.658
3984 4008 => -4.5 AA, 1.28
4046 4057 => -0.5 AA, 1.31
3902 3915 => -1.3 AA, 0.904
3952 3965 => 1.4 AA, 0.866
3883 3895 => 0.0 AA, 0.76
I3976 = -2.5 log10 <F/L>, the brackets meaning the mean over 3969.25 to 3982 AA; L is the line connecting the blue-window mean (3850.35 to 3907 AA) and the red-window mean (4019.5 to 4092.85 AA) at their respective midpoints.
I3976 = 0.26 mag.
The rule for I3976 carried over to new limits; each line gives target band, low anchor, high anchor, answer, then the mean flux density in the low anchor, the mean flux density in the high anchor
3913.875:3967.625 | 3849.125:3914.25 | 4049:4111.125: 0.226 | 0.739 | 1.33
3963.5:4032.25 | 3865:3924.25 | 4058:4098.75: -0.066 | 0.782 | 1.34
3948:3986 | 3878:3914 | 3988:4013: 0.314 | 0.792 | 1.32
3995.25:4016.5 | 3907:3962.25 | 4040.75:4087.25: -0.247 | 0.784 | 1.31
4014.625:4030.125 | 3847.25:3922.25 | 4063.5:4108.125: -0.223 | 0.754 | 1.34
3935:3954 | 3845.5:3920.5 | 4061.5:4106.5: 0.204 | 0.751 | 1.33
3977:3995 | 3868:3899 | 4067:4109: -0.146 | 0.713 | 1.34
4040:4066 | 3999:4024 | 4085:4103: 0.070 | 1.38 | 1.34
